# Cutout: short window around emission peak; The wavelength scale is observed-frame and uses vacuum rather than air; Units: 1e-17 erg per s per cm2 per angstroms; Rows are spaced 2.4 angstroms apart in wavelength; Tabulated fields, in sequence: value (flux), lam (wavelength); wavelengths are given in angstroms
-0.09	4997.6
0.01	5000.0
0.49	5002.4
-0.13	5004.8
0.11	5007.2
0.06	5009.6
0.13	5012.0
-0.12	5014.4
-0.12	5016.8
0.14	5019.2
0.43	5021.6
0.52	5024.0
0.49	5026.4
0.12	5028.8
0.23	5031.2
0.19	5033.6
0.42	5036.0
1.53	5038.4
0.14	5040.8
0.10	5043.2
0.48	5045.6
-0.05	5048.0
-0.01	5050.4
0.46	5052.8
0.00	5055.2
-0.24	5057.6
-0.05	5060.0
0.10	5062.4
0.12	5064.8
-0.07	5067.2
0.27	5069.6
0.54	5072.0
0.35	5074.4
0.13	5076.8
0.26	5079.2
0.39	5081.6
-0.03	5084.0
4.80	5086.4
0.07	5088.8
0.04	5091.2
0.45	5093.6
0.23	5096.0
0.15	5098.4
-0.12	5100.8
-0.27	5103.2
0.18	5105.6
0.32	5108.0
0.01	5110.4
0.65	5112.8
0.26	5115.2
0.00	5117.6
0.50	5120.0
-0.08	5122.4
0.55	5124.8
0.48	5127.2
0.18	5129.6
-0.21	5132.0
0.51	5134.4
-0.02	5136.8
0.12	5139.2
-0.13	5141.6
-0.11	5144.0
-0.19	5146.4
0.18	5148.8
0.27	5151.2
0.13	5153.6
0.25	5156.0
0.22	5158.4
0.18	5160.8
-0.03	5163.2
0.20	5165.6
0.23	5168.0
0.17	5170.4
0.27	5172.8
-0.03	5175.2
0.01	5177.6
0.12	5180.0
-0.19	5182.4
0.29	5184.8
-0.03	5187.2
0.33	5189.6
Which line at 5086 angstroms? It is [O III] 5007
